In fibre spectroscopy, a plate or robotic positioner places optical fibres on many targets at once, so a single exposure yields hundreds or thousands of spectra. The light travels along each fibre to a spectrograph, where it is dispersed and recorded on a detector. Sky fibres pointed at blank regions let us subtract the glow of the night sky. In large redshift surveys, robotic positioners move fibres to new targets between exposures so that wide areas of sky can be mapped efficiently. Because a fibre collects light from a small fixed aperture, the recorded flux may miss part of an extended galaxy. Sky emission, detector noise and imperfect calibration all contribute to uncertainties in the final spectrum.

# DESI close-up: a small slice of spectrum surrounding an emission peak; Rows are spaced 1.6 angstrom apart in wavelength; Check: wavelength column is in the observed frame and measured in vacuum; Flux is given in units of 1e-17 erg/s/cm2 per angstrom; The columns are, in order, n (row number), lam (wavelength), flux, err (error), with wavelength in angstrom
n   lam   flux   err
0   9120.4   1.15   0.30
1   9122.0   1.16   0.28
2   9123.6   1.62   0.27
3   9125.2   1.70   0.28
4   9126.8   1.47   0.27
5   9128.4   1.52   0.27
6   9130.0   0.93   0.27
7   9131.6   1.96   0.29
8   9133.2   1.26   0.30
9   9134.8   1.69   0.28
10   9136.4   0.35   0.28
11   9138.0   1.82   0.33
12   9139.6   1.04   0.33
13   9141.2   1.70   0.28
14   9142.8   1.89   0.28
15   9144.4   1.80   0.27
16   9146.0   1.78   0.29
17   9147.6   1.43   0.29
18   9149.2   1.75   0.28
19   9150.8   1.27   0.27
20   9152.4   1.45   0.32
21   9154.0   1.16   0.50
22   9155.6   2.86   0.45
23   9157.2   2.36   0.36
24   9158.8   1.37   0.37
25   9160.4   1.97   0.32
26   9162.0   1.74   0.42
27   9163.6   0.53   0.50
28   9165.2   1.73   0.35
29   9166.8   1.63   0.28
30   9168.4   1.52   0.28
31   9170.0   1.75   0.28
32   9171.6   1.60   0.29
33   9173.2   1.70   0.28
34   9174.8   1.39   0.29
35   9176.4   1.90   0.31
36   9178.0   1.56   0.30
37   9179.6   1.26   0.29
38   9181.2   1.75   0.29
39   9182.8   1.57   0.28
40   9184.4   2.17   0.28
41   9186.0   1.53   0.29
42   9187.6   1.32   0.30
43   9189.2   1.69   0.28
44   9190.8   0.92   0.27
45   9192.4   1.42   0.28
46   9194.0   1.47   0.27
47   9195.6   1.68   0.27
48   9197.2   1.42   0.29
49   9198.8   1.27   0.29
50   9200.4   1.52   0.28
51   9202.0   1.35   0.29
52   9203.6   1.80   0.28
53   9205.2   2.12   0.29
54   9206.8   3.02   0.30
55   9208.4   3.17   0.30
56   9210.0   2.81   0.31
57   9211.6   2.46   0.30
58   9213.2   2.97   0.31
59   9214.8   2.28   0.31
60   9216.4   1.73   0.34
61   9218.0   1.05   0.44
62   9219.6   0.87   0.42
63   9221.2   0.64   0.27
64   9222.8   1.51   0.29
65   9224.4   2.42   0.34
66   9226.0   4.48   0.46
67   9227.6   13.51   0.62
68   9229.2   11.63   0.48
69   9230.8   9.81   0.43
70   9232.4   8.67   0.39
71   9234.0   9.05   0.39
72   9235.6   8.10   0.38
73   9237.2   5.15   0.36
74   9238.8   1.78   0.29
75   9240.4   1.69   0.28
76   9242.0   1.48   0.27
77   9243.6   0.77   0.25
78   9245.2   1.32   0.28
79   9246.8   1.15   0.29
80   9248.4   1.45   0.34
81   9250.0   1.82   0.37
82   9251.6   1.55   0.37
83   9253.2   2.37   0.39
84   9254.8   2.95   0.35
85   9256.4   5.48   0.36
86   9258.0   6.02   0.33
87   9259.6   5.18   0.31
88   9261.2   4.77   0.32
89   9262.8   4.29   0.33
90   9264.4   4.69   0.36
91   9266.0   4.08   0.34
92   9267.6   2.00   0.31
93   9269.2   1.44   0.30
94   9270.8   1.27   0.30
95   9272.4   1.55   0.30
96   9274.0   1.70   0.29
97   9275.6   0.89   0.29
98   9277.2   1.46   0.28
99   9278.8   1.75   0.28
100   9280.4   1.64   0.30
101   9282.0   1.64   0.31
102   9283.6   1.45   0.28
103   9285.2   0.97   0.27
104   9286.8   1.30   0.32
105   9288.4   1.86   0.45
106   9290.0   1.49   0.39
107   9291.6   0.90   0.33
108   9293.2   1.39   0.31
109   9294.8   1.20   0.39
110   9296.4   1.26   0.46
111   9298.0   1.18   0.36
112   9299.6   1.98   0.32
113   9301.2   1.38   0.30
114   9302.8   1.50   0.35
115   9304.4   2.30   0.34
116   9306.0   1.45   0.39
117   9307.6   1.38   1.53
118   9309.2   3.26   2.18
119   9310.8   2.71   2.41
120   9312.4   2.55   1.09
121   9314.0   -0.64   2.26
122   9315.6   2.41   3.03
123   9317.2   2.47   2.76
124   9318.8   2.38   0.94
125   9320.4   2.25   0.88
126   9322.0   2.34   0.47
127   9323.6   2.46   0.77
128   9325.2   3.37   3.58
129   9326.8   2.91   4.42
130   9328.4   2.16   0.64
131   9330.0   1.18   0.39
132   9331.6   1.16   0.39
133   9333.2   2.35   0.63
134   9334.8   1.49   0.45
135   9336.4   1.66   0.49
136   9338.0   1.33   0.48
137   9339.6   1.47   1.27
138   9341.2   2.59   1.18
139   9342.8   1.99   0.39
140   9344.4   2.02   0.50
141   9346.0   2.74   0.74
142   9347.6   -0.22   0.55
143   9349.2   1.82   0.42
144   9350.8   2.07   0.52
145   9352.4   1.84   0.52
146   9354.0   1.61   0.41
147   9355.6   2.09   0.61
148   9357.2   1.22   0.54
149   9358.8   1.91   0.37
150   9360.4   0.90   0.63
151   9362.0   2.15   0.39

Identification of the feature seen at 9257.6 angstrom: [N II] 6583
